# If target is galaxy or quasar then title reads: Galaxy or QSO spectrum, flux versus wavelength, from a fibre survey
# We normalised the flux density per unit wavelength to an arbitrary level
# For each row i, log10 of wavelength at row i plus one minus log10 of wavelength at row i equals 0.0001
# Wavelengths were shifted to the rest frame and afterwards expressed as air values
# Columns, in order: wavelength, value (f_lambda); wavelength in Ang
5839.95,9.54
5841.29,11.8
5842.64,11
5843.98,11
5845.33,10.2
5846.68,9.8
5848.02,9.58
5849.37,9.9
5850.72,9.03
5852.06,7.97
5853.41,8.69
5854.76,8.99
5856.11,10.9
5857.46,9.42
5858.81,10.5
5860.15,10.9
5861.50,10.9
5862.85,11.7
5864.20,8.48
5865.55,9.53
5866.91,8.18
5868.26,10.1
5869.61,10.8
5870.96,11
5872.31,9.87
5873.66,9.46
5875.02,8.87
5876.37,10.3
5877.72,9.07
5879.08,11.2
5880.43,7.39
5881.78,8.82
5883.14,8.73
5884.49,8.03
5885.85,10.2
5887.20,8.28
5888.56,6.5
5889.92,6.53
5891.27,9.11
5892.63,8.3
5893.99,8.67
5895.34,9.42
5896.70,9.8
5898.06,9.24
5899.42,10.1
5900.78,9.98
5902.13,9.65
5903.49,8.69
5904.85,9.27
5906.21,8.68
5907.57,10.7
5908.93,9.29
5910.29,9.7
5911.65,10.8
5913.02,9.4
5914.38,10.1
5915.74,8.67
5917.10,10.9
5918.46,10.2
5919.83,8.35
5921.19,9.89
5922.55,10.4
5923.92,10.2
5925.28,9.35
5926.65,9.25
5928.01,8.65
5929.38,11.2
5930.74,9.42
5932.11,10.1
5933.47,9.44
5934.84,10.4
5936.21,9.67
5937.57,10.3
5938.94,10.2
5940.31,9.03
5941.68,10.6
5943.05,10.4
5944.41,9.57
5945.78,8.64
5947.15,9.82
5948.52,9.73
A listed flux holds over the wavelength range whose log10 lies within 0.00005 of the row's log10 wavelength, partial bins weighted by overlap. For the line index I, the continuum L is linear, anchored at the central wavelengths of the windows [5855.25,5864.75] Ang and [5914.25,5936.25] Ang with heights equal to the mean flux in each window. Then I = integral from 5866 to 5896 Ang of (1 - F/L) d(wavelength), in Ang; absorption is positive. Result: 3.4 Ang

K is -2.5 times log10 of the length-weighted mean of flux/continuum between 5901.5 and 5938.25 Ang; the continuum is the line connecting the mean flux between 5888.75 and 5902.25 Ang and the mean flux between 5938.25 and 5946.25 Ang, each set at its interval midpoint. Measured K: -0.04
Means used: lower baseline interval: 8.97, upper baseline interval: 9.77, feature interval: 9.73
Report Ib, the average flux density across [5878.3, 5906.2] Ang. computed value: 8.89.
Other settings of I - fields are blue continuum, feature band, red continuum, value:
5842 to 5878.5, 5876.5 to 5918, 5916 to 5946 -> 2.7 Ang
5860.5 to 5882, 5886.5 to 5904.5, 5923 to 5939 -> 1.8 Ang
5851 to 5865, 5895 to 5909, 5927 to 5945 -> 0.5 Ang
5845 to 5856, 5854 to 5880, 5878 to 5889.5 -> -2.9 Ang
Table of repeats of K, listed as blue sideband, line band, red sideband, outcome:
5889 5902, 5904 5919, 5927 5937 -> -0.046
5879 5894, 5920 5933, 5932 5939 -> -0.008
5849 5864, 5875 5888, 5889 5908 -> 0.039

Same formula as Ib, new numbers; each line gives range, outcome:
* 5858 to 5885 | 9.7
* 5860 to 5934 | 9.48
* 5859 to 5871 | 10.1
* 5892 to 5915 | 9.52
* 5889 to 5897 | 8.52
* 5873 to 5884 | 9.21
